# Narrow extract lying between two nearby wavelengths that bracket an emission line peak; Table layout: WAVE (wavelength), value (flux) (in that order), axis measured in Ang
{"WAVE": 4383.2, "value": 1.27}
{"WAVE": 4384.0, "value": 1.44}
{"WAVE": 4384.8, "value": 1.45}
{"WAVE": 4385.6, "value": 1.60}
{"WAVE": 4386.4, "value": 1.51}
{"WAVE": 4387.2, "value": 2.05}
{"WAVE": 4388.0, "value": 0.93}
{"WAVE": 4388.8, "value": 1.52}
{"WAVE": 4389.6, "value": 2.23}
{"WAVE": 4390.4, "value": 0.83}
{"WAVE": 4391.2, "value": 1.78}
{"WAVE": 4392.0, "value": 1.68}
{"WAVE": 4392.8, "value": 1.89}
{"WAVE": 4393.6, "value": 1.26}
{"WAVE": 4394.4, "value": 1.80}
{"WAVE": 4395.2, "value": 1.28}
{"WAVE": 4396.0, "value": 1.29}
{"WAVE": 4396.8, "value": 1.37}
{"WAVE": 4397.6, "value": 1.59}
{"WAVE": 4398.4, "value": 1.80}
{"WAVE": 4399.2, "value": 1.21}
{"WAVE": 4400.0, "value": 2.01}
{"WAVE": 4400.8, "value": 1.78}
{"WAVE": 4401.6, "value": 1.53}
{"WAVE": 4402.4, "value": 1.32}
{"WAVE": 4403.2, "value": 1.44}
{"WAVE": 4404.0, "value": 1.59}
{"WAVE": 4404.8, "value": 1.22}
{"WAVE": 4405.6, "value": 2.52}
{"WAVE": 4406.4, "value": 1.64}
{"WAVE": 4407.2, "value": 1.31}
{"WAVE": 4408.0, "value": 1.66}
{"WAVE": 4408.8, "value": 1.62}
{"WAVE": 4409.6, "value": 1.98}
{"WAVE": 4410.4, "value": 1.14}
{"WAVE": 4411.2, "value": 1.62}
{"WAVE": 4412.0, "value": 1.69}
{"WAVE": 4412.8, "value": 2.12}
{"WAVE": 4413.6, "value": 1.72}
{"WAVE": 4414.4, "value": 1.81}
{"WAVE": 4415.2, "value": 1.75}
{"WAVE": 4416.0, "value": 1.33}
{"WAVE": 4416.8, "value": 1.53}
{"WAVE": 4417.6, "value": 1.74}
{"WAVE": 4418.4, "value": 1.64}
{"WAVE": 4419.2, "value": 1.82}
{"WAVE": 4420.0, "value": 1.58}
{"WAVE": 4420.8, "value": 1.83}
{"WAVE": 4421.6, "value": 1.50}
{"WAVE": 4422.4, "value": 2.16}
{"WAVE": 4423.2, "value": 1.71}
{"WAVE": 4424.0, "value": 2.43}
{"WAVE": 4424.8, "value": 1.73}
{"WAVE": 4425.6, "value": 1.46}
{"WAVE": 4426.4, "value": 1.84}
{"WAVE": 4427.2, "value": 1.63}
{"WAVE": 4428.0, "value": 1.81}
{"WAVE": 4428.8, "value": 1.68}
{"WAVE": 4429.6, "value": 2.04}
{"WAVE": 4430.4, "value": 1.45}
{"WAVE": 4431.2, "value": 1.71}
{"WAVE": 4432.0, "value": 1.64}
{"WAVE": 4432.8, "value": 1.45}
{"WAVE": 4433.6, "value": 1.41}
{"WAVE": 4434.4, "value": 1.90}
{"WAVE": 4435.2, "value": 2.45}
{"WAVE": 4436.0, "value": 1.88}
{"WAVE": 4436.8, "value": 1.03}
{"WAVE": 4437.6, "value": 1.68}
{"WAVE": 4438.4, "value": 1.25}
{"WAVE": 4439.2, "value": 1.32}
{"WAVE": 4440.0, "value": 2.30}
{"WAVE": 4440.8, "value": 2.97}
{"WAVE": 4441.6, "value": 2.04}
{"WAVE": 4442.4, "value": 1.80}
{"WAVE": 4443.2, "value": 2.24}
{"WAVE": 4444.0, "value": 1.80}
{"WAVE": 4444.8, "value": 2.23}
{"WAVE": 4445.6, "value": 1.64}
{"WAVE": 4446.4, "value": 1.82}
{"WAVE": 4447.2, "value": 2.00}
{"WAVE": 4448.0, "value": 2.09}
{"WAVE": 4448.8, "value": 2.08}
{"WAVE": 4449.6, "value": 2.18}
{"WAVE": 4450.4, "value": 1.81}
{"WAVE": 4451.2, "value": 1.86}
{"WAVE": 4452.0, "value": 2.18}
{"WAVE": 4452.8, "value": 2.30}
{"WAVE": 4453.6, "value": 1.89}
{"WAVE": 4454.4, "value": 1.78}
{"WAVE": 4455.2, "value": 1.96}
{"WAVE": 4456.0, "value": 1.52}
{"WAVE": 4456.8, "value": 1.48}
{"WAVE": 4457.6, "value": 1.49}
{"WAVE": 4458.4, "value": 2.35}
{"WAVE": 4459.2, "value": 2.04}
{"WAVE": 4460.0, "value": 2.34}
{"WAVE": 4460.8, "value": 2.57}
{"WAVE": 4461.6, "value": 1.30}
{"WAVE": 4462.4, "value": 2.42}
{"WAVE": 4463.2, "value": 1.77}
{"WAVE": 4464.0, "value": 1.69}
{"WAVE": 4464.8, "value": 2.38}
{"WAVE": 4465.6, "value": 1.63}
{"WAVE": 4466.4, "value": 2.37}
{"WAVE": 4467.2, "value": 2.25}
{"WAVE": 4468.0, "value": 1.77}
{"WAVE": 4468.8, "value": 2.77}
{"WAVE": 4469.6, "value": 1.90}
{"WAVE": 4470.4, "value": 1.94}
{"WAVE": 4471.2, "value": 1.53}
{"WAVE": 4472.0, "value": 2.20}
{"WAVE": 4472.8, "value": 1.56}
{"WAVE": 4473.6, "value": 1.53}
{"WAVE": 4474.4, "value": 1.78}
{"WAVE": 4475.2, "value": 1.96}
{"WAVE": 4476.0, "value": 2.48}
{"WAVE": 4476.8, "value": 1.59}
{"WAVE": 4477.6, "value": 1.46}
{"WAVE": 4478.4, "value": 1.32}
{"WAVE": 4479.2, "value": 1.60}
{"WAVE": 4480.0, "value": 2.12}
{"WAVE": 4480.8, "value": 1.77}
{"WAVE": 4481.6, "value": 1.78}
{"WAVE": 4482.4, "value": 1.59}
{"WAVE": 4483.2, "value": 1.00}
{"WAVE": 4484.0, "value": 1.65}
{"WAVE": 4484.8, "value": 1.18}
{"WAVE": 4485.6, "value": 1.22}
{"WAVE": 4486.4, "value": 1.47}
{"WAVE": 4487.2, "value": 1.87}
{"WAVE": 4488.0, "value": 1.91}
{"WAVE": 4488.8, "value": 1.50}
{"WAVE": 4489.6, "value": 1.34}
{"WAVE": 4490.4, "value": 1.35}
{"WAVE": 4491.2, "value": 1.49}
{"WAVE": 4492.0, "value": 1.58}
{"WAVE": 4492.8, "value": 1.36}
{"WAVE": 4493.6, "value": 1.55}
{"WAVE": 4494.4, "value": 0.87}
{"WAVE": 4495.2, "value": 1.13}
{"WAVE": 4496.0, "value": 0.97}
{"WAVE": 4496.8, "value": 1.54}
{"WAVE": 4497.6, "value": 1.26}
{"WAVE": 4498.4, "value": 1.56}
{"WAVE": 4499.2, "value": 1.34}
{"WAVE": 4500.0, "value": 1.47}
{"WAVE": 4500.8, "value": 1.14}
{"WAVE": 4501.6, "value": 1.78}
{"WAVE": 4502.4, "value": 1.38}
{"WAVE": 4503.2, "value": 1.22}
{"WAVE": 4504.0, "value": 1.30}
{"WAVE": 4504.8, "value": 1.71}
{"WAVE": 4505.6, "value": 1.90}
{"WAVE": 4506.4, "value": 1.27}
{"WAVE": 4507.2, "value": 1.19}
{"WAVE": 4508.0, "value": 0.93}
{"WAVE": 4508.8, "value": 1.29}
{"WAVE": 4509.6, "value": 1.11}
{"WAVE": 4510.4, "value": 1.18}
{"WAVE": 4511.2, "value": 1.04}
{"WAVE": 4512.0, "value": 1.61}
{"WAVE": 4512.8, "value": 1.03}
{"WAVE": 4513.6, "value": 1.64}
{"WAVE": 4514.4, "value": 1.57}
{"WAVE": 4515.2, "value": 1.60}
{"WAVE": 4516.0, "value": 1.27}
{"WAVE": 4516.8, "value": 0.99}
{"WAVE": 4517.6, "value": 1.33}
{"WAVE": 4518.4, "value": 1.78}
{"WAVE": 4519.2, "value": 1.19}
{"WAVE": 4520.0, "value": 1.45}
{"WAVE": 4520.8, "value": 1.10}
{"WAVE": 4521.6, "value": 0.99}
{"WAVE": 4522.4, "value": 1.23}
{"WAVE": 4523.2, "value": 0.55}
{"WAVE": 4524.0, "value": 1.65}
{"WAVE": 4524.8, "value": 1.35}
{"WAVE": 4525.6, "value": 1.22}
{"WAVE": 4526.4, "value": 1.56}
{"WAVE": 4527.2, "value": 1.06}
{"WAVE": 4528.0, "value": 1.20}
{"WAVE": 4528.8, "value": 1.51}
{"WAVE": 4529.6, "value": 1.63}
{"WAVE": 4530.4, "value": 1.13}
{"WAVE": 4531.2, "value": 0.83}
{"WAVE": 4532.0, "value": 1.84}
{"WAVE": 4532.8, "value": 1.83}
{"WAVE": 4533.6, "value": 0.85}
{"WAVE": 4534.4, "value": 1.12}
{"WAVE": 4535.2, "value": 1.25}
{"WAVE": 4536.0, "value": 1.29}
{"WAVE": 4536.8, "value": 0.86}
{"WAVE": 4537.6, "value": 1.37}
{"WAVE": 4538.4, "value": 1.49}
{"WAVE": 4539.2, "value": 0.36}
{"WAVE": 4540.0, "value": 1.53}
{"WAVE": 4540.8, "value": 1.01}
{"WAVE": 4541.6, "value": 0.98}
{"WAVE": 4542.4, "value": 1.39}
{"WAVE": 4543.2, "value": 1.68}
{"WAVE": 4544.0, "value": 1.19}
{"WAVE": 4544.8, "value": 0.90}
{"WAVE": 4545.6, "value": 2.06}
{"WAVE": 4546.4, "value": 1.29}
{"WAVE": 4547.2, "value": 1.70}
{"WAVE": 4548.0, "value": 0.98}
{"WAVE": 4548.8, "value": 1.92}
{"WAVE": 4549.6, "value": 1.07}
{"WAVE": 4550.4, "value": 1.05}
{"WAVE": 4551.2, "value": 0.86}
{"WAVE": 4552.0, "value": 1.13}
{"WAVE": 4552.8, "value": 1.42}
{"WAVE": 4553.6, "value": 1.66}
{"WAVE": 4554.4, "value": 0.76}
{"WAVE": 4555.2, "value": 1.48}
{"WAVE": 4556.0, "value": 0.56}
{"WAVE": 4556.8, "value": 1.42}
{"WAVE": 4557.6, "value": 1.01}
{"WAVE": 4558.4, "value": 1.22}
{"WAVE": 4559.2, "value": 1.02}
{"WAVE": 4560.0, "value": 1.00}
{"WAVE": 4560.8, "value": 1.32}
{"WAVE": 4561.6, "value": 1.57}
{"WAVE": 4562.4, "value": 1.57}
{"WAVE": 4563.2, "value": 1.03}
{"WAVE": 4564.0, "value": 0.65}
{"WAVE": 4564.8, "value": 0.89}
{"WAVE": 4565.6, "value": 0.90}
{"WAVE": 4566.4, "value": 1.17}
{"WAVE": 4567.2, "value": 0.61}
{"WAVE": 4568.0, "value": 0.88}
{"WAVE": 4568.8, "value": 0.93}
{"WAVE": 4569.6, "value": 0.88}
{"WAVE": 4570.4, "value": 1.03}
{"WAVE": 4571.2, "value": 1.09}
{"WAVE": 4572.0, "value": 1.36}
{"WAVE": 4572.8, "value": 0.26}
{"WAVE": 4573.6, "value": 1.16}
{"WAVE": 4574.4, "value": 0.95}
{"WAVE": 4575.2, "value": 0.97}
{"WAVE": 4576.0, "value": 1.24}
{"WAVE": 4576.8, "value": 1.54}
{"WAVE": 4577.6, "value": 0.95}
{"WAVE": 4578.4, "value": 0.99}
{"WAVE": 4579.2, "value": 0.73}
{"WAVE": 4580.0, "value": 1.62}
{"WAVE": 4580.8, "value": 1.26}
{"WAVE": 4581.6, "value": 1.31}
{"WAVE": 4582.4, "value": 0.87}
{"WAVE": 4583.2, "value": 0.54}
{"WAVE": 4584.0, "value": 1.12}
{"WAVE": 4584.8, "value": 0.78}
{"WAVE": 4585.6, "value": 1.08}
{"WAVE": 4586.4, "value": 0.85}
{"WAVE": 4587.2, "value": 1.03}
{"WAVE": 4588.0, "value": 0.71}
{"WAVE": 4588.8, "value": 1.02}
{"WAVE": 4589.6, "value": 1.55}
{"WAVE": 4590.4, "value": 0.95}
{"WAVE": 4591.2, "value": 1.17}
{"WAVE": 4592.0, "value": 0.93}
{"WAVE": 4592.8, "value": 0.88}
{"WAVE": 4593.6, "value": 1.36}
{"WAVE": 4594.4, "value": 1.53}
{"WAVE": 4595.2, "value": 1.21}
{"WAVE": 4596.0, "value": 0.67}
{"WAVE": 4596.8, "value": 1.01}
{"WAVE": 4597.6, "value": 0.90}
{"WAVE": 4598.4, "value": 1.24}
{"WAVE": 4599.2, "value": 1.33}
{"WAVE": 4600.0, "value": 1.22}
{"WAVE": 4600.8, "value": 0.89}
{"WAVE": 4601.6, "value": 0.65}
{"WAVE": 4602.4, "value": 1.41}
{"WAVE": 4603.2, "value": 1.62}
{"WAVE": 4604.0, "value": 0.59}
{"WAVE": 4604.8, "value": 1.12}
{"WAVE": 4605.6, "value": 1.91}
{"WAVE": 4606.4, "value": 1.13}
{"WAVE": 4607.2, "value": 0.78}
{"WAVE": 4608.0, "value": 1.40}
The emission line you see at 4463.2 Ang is C IV 1549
